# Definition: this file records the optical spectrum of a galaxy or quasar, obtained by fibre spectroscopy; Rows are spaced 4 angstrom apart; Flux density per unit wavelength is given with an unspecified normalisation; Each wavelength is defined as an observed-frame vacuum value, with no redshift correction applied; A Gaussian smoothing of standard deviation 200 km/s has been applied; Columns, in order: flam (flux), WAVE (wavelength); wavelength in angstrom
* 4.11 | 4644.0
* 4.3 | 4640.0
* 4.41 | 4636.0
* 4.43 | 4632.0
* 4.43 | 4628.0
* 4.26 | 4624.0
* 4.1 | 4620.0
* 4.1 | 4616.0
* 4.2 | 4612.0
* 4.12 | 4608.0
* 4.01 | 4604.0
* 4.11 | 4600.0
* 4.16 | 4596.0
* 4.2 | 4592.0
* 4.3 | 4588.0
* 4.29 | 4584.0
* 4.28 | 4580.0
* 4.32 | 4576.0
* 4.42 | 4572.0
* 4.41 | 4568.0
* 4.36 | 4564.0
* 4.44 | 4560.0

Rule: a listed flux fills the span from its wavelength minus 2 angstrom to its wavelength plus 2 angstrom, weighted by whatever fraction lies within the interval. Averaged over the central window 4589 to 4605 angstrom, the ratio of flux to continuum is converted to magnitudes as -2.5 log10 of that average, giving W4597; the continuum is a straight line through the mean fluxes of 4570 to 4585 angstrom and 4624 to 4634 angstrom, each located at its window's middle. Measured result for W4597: 0.055 mag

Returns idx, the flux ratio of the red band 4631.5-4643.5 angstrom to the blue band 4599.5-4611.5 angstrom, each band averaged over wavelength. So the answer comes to 1.1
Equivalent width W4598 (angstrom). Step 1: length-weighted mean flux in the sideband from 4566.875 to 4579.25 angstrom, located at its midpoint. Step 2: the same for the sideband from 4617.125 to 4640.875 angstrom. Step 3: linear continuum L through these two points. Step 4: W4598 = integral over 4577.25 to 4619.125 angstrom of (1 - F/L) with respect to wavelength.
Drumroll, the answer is 1.62 angstrom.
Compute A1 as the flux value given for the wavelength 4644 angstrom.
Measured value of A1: 4.11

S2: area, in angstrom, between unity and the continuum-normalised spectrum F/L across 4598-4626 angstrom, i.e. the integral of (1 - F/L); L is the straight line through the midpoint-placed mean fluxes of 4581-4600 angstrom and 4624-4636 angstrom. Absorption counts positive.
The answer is 1.2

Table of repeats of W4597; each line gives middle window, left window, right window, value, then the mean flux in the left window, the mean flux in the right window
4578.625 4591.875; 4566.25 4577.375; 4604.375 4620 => 0.01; 4.39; 4.12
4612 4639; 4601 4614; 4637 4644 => -0.02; 4.11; 4.26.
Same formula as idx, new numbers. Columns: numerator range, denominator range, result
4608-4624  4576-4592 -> 0.97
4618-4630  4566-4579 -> 0.97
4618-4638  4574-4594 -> 1.01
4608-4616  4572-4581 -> 0.96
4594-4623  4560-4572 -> 0.94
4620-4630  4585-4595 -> 1.01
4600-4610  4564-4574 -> 0.93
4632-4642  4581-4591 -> 1.02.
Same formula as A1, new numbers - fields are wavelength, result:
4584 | 4.29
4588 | 4.3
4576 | 4.32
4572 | 4.42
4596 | 4.16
